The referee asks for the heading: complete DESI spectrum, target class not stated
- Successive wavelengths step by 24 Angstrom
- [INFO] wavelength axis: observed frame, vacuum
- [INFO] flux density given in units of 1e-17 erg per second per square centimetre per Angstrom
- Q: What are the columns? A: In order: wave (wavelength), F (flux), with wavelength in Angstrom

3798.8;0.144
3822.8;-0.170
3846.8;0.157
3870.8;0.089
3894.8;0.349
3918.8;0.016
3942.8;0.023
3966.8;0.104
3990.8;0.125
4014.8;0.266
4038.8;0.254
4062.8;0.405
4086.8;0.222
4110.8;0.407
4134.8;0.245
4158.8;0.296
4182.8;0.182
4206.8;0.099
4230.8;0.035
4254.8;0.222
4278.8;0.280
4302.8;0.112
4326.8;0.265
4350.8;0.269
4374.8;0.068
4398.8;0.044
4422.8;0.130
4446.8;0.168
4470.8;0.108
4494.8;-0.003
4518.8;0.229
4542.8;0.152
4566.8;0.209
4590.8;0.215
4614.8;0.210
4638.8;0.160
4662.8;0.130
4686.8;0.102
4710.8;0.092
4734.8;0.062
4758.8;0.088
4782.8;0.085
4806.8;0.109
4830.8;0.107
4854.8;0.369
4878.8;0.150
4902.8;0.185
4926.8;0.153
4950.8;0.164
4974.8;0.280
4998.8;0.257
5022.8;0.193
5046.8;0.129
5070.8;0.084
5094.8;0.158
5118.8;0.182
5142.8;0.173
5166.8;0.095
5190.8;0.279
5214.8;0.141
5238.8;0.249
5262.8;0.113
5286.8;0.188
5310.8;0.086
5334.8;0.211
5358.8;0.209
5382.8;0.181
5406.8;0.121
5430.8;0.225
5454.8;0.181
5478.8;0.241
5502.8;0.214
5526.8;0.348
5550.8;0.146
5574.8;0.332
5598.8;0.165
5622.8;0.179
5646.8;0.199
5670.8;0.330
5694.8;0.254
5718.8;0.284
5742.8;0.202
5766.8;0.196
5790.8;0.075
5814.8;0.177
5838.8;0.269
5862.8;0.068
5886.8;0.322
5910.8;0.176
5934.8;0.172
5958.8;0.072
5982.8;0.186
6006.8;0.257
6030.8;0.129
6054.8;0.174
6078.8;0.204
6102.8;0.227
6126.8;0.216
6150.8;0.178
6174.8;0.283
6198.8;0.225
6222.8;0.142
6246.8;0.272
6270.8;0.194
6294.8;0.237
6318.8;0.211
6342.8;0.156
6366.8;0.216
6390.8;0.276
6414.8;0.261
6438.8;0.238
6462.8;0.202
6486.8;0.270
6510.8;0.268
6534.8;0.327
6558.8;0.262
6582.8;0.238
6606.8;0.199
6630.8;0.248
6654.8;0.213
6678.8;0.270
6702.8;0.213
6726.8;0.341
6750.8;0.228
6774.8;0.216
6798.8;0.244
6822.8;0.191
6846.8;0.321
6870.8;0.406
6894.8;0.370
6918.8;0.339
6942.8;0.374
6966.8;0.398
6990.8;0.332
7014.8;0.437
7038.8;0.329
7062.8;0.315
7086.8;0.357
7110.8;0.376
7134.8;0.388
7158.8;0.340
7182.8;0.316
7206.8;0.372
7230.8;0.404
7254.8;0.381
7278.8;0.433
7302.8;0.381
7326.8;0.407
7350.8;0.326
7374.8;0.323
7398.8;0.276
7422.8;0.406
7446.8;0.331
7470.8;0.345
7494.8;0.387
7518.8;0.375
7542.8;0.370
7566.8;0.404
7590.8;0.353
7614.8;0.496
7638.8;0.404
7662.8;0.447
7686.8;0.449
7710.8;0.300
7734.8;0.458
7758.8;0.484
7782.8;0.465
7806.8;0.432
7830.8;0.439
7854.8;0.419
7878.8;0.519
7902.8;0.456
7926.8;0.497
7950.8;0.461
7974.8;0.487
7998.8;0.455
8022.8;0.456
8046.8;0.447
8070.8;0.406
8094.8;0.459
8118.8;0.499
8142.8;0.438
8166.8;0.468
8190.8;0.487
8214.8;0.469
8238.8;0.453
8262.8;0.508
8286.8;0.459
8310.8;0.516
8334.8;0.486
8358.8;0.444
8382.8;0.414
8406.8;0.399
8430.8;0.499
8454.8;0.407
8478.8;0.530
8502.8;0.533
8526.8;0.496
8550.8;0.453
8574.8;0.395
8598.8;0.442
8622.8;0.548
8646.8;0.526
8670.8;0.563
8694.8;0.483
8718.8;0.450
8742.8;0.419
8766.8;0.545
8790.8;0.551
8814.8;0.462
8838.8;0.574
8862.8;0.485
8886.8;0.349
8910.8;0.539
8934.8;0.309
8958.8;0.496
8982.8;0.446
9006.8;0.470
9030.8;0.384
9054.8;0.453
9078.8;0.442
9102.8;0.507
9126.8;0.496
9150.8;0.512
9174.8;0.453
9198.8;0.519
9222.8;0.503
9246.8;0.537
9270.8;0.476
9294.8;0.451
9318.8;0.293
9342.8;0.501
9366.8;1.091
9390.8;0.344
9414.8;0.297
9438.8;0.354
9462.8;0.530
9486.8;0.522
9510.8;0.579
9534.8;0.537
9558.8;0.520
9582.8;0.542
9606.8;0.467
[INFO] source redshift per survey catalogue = 0.720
